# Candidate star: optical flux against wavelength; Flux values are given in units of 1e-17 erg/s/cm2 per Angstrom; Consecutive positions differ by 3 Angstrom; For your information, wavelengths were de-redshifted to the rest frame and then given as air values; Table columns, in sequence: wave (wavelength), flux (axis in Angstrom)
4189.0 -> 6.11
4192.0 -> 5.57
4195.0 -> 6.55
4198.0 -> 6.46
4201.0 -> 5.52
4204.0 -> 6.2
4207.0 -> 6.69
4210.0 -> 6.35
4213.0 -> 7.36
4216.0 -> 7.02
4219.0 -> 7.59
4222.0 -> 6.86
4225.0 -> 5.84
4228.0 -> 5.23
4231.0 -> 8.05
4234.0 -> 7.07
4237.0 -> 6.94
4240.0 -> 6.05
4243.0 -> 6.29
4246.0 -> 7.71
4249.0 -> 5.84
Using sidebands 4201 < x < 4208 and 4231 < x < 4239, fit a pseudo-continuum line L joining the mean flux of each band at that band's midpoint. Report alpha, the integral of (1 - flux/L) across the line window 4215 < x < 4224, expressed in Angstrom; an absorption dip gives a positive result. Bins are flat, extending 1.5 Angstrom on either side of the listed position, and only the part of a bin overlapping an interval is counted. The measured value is -0.56 Angstrom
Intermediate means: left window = 6.23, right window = 7.14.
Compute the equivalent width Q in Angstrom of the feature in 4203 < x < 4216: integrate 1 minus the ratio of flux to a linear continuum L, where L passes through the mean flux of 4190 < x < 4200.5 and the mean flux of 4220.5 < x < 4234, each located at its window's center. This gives -0.8 Angstrom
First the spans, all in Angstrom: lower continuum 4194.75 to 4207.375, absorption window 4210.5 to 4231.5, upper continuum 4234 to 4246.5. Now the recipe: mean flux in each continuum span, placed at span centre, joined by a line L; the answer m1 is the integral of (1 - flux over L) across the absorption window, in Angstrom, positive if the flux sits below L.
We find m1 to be -1.0 Angstrom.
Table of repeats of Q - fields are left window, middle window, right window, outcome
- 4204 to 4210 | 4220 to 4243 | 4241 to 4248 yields 0.48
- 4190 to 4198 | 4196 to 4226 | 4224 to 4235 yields -1.23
